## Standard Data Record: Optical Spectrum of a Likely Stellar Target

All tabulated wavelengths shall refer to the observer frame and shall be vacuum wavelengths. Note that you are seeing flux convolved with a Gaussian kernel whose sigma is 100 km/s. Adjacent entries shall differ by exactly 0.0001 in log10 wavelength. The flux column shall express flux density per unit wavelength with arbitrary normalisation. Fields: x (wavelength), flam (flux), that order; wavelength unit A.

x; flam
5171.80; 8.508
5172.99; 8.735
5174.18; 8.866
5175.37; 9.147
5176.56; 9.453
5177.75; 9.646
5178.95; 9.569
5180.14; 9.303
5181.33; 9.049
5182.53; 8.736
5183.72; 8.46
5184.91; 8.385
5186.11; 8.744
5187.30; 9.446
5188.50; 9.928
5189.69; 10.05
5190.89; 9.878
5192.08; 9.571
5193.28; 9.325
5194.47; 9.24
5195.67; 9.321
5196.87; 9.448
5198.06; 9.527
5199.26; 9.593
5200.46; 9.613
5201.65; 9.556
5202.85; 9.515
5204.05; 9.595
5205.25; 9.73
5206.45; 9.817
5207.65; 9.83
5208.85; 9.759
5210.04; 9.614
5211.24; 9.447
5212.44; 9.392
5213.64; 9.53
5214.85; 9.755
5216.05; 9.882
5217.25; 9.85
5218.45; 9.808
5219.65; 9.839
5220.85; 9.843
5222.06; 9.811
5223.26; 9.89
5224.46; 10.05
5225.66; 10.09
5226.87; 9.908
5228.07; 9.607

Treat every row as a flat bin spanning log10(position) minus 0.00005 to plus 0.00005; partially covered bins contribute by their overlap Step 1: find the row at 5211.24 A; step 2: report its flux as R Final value 9.447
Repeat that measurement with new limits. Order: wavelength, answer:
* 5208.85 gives 9.759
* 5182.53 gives 8.736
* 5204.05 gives 9.595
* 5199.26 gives 9.593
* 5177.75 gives 9.646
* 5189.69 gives 10.05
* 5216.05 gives 9.882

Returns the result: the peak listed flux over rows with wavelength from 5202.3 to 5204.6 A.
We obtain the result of 9.595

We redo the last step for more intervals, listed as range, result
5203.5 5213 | 9.83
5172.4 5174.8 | 8.866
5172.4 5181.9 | 9.646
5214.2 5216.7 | 9.882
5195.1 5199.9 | 9.593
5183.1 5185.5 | 8.46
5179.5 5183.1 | 9.303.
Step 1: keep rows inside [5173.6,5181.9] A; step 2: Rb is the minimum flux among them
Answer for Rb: 8.866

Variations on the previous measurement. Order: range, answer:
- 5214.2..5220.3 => 9.755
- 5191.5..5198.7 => 9.24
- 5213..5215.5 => 9.53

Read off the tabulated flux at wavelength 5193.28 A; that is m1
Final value 9.325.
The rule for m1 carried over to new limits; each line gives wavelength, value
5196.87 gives 9.448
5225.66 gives 10.09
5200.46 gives 9.613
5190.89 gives 9.878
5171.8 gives 8.508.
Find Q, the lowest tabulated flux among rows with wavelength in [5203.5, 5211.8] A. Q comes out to 9.447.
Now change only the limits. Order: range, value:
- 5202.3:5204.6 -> 9.515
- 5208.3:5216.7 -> 9.392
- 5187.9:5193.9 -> 9.325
